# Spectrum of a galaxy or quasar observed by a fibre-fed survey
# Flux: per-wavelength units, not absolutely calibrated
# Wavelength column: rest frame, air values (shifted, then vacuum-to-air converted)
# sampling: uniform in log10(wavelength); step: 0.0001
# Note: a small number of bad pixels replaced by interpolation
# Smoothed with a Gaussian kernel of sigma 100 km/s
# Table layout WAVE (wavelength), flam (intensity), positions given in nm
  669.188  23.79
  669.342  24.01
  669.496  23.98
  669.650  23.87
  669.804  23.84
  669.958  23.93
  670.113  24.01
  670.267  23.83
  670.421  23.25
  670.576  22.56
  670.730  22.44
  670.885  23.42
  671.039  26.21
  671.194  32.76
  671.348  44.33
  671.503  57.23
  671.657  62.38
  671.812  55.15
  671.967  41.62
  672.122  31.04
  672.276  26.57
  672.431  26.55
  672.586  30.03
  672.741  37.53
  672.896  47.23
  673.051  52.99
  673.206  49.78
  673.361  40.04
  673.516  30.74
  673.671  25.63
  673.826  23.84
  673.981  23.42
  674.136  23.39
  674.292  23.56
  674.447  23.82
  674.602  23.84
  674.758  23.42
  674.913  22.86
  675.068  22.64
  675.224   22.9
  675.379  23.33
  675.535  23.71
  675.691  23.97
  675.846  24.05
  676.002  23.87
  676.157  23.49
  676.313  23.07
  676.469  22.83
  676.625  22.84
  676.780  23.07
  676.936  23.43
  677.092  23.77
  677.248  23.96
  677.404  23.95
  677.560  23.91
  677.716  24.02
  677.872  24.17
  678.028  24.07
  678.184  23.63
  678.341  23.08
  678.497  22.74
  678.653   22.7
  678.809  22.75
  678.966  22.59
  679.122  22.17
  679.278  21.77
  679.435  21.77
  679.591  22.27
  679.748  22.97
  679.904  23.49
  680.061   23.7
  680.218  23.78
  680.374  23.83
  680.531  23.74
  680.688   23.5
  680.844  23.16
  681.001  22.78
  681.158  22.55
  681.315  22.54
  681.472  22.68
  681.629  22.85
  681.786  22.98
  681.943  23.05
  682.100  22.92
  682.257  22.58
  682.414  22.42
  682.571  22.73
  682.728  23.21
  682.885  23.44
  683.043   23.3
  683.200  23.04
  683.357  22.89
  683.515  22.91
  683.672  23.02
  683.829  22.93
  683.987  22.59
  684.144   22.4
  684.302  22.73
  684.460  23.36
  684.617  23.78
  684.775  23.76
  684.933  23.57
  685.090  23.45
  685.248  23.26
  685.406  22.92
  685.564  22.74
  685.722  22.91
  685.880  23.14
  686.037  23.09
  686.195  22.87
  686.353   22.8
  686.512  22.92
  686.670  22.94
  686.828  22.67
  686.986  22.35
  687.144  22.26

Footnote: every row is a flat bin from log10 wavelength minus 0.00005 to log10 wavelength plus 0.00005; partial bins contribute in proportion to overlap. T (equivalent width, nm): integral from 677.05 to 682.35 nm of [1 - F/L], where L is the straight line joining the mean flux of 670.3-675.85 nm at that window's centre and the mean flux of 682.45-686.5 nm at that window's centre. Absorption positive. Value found 0.696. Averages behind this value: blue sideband 31.6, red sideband 23.1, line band 23.1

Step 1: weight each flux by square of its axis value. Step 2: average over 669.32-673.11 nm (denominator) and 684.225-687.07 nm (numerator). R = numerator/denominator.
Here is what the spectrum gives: 0.72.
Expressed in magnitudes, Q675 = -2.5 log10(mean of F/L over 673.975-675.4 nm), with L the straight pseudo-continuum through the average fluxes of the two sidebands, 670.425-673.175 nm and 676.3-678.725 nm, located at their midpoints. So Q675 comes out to 0.29 mag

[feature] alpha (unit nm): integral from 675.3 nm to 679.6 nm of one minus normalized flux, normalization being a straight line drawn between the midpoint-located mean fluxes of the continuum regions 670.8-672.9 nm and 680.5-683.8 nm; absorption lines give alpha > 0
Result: 0.955 nm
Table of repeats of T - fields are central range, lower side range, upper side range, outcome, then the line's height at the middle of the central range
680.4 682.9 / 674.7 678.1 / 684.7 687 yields 0.033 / 23.3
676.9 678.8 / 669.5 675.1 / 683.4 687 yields 0.295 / 27.9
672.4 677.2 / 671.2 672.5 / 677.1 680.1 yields 0.951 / 34.1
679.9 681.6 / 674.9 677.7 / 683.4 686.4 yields 0.002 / 23.3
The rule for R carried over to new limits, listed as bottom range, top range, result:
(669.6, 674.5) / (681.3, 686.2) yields 0.73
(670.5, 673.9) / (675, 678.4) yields 0.65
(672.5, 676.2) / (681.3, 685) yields 0.82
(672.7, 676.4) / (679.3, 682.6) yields 0.83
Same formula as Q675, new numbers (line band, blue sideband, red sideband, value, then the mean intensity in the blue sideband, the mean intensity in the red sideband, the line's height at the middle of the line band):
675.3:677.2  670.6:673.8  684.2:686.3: 0.376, 37.7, 23.2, 33.2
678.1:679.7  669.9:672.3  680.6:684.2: 0.169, 34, 22.9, 26.4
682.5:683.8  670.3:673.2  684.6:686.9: 0.116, 37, 23.1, 25.7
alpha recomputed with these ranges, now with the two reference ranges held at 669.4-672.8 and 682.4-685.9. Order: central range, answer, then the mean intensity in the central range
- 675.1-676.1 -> 0.19 nm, 23.6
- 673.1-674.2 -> -0.05 nm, 31.7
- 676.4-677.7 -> 0.21 nm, 23.5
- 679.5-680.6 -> 0.11 nm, 23.4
